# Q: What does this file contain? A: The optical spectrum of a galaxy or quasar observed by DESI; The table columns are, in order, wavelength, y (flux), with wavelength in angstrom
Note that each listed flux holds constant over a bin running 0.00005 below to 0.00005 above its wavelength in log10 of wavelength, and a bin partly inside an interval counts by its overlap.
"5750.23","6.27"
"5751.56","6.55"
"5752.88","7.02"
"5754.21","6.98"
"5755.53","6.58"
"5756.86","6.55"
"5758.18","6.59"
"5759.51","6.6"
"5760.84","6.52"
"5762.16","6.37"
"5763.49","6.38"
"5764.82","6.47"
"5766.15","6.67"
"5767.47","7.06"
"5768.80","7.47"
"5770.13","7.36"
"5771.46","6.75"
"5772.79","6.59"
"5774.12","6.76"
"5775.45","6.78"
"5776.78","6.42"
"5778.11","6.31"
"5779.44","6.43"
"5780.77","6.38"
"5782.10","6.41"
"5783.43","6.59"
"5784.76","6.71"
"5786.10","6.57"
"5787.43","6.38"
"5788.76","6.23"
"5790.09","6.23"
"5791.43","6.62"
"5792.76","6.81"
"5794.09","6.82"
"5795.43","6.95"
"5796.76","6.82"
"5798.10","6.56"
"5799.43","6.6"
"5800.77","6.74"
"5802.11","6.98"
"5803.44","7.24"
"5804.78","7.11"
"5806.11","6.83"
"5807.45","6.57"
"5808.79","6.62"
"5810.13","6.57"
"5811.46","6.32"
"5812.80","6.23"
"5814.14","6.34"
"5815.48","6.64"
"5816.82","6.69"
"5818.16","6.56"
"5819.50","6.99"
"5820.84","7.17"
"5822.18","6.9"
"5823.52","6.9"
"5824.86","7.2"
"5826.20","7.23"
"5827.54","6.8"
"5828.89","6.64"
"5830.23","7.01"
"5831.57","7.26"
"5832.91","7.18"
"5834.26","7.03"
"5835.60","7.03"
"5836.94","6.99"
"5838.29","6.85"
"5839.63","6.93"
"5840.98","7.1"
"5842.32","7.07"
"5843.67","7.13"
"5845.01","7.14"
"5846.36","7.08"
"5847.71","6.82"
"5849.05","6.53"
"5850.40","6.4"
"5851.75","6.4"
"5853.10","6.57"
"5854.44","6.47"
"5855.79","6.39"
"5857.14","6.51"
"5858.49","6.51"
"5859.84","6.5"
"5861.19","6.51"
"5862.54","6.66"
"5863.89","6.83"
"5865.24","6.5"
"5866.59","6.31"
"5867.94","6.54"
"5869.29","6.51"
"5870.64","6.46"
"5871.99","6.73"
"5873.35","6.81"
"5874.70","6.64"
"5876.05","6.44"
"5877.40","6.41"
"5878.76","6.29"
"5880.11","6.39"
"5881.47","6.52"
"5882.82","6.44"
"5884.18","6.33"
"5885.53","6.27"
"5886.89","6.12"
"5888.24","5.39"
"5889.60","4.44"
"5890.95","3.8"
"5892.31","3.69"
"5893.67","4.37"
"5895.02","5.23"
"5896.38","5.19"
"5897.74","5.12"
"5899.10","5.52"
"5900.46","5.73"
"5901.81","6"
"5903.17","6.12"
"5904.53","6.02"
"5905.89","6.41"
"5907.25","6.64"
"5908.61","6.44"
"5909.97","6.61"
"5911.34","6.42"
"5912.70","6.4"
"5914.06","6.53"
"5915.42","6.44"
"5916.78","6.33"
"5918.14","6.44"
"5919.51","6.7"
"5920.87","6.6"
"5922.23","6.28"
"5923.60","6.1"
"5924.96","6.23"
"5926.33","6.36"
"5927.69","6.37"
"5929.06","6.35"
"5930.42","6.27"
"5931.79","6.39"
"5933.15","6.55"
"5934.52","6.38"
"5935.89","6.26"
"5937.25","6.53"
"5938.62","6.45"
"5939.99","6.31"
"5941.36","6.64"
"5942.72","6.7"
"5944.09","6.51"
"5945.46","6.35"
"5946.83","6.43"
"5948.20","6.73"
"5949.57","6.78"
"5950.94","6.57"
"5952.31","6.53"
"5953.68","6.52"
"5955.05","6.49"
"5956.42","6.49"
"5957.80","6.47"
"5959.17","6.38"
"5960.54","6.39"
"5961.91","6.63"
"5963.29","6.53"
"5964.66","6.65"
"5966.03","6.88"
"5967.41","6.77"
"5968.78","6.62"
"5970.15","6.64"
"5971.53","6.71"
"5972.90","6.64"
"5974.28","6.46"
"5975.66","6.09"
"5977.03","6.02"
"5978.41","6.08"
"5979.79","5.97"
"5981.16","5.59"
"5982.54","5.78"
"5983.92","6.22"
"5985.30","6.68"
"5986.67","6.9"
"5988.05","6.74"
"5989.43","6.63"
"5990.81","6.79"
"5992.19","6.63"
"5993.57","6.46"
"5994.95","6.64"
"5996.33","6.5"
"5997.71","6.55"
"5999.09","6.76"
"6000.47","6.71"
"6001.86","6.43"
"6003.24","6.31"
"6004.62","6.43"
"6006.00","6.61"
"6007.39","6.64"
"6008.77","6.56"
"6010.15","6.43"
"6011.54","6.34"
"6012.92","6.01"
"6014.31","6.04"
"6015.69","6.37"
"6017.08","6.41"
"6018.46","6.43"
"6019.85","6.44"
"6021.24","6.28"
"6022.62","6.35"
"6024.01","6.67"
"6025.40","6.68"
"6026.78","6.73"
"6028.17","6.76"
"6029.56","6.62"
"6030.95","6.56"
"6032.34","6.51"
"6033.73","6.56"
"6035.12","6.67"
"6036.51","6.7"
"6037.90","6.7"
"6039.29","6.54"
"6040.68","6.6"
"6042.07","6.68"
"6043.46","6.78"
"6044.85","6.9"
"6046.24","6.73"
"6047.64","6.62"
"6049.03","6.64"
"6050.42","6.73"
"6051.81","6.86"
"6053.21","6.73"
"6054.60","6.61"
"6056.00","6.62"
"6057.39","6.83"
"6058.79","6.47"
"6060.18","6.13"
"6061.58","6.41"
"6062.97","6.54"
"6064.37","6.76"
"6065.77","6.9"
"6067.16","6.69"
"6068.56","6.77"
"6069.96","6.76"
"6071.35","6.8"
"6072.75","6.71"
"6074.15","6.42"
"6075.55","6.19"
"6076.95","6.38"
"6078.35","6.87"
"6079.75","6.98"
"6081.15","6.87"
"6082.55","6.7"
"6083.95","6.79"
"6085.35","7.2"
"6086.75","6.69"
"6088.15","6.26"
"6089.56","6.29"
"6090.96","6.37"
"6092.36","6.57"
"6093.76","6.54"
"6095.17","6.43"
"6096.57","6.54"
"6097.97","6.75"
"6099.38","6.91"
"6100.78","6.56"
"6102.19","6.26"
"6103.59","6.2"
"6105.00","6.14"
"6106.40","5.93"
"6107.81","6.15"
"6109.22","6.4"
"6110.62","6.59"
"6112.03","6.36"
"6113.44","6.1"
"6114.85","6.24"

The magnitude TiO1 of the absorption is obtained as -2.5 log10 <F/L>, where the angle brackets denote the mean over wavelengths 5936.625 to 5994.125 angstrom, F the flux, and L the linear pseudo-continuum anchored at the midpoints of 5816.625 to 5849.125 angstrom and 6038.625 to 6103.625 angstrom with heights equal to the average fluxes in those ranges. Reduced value 0.050 mag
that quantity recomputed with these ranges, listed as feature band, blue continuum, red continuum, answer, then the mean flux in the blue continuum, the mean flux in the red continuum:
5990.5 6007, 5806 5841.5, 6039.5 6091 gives 0.02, 6.83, 6.66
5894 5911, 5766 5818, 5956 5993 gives 0.11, 6.67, 6.46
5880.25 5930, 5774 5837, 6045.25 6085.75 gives 0.13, 6.73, 6.68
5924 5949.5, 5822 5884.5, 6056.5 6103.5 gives 0.04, 6.72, 6.61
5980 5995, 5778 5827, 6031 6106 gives 0.03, 6.69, 6.62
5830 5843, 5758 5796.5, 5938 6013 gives -0.07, 6.63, 6.49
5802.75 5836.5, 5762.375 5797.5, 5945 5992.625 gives -0.04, 6.65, 6.48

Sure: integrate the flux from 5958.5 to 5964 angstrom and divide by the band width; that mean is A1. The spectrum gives 6.48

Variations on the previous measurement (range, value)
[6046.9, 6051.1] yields 6.66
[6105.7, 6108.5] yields 6.04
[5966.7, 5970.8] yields 6.68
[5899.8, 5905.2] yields 5.98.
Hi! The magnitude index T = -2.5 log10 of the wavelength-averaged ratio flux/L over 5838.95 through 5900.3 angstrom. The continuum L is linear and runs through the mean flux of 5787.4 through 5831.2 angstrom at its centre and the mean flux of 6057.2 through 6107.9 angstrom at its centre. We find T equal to 0.08 mag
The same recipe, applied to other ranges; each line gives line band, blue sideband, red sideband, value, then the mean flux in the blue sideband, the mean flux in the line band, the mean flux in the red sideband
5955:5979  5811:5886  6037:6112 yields 0.02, 6.7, 6.5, 6.59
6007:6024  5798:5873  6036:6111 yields 0.04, 6.76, 6.37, 6.6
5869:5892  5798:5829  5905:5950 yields 0.09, 6.77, 6.07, 6.45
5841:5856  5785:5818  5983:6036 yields -0.02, 6.64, 6.76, 6.52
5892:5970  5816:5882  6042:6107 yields 0.07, 6.74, 6.29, 6.61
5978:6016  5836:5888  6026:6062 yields 0.03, 6.6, 6.43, 6.64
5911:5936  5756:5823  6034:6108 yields 0.04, 6.67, 6.39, 6.6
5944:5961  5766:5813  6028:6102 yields 0.02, 6.69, 6.51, 6.64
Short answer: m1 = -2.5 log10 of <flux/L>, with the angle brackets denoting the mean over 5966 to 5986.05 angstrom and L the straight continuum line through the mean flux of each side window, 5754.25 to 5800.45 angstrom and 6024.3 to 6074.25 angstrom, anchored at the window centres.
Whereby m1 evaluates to 0.05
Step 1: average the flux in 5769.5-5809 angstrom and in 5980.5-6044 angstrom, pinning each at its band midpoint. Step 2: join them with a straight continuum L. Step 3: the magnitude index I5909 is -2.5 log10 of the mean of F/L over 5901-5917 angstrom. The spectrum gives 0.04 mag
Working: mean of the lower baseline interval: 6.67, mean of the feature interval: 6.36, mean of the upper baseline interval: 6.51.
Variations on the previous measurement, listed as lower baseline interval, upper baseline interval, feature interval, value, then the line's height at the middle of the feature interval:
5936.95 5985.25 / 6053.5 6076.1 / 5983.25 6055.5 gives -0.006 mag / 6.54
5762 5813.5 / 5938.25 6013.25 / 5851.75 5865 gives 0.009 mag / 6.6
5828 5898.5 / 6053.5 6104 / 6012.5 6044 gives 0.003 mag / 6.55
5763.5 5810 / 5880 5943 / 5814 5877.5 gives -0.061 mag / 6.39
